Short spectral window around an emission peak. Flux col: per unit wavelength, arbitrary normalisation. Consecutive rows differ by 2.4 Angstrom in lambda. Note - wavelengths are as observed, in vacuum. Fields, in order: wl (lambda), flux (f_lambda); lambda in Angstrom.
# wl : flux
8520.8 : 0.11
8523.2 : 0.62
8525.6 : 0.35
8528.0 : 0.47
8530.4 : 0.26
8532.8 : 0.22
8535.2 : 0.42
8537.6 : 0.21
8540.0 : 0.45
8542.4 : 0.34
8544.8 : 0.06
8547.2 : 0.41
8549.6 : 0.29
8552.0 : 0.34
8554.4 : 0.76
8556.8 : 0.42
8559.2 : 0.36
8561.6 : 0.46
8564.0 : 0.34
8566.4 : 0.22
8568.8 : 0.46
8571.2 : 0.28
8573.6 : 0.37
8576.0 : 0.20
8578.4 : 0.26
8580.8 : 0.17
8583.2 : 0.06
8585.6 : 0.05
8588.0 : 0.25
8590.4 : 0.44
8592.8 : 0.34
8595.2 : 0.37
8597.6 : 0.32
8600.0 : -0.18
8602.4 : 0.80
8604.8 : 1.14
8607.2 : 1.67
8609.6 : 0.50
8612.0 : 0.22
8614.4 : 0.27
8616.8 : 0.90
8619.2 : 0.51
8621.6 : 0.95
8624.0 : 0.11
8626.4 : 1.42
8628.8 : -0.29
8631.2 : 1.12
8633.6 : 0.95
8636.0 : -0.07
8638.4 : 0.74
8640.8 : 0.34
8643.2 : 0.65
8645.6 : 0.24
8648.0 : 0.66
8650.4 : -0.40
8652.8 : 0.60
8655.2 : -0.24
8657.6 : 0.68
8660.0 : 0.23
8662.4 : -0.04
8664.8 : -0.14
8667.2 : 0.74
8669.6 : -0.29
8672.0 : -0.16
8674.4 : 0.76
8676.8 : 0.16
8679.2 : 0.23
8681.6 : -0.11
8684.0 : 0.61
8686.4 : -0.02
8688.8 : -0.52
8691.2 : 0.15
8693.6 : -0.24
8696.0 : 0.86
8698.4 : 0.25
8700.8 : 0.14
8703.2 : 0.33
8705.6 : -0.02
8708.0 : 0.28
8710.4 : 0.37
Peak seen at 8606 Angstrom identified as H-gamma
